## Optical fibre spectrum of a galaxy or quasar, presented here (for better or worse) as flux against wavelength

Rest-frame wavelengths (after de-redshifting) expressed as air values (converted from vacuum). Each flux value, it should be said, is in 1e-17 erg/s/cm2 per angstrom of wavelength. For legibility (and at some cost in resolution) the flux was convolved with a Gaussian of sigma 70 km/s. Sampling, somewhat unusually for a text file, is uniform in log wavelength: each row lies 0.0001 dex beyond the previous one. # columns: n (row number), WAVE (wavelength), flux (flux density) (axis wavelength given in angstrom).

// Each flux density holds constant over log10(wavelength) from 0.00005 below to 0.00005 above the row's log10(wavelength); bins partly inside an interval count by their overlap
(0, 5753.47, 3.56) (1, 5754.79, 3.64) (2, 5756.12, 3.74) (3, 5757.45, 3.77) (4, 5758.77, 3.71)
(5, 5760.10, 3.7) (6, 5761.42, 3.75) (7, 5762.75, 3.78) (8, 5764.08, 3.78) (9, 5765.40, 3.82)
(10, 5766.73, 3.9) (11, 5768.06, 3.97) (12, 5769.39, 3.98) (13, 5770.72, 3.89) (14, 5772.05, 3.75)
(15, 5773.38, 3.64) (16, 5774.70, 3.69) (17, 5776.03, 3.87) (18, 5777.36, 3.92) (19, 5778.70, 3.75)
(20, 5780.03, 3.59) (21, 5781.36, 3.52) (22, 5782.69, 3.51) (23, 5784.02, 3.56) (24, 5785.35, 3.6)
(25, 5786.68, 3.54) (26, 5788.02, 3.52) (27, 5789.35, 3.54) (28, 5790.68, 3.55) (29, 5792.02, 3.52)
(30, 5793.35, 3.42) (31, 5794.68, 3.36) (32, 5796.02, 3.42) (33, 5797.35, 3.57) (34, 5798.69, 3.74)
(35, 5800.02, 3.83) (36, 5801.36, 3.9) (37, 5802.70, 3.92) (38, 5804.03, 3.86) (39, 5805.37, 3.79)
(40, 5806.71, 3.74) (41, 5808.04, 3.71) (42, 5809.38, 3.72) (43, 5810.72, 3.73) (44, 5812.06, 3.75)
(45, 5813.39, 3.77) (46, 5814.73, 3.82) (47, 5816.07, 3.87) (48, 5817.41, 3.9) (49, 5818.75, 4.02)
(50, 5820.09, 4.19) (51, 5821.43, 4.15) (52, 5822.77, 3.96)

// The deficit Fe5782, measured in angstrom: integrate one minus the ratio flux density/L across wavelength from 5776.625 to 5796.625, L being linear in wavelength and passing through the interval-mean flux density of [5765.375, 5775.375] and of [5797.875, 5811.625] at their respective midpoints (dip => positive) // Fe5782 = 1.3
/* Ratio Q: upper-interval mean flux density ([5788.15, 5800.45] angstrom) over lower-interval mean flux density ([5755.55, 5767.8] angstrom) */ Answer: 0.94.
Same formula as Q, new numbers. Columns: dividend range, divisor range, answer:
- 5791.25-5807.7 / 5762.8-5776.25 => 0.96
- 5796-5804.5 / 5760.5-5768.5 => 0.99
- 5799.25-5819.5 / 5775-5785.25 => 1.04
